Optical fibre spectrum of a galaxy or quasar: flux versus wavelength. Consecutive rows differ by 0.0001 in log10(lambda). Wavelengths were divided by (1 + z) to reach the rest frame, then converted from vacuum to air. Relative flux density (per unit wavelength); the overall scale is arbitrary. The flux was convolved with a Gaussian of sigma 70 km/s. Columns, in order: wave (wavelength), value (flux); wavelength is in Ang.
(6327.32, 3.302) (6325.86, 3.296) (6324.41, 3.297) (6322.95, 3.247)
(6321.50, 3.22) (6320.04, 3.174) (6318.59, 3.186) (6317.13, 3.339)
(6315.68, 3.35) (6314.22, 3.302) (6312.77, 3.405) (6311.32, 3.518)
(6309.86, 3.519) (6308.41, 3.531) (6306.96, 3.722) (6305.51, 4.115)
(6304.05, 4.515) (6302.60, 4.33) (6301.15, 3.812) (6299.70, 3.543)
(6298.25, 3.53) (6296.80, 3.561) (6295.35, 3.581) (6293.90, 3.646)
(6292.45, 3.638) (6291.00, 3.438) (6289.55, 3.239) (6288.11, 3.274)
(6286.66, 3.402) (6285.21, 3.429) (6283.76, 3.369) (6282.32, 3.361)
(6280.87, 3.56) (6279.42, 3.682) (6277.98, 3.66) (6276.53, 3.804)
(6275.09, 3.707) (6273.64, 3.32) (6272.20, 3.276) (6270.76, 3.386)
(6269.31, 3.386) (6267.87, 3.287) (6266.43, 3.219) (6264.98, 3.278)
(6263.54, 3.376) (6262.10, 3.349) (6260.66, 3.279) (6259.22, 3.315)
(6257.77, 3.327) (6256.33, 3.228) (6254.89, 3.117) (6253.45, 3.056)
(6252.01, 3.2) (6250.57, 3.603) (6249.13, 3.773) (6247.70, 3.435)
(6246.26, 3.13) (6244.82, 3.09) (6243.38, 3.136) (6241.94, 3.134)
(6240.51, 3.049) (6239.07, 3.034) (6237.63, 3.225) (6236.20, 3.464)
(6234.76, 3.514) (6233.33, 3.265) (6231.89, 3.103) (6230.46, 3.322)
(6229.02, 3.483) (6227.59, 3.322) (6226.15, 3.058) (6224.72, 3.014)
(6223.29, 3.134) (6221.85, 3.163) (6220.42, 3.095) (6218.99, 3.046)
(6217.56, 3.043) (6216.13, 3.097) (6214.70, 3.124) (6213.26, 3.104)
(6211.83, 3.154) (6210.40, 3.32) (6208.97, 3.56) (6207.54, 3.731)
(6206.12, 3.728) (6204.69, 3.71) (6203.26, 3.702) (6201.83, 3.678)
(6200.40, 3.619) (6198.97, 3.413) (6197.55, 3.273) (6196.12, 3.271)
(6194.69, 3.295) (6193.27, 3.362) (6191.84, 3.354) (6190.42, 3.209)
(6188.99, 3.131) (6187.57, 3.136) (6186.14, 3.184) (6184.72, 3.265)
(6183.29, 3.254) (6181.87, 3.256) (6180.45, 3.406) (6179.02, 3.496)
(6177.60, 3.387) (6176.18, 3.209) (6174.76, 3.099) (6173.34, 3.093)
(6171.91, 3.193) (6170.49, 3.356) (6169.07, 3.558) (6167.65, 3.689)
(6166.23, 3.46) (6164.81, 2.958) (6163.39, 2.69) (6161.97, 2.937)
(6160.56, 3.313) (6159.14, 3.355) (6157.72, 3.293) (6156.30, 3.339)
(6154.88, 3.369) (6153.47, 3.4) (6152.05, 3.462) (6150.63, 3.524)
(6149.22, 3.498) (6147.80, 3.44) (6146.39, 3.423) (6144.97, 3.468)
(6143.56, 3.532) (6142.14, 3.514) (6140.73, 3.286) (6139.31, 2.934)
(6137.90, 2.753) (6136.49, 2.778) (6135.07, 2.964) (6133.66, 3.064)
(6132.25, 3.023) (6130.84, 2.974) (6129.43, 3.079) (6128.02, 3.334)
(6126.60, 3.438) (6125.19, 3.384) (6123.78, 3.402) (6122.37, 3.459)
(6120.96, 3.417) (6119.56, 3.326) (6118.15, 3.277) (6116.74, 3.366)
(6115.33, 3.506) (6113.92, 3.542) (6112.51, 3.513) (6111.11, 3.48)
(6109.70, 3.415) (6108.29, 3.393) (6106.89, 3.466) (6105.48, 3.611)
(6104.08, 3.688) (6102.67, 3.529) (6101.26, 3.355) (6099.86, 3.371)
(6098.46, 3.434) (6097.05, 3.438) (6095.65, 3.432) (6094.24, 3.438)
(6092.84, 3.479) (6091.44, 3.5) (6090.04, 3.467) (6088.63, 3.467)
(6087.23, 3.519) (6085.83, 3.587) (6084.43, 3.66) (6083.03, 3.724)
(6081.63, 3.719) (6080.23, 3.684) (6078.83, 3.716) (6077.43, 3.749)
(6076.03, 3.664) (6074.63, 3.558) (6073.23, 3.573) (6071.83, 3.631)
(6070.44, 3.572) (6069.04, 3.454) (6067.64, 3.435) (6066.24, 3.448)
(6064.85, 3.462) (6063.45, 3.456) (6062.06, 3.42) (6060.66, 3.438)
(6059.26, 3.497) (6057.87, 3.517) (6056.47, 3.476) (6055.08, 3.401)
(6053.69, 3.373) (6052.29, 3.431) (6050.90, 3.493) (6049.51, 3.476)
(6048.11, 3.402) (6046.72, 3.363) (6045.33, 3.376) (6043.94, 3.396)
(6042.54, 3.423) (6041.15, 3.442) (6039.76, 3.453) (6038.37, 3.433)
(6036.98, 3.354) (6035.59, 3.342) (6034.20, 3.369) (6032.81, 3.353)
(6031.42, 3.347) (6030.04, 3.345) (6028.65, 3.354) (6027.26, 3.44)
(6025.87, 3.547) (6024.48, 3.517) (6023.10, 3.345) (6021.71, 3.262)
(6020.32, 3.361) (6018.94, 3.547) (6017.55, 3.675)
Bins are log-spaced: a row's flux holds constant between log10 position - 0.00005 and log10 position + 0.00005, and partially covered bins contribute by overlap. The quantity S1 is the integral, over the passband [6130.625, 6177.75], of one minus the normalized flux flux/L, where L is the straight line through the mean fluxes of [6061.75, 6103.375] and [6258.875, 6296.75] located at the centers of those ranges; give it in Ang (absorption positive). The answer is 3.4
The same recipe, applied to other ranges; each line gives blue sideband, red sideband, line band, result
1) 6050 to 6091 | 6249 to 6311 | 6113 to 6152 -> 2.6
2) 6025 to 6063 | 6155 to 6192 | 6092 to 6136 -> -0.5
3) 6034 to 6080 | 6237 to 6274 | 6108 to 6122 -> 0.0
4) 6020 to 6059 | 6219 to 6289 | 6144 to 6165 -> 0.3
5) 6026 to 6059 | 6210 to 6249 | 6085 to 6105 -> -0.8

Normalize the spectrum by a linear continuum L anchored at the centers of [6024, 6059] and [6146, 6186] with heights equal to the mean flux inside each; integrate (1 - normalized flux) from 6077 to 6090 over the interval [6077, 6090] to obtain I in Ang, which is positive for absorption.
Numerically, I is -1.0 Ang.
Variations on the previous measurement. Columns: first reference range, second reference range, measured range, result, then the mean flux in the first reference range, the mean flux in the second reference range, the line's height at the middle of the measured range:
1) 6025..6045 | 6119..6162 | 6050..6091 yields -2.2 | 3.4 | 3.28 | 3.36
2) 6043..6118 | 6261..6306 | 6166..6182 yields 0.8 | 3.5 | 3.55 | 3.52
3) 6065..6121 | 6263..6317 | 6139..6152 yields 0.4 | 3.52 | 3.54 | 3.52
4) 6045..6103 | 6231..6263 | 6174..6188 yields 0.4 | 3.51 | 3.27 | 3.36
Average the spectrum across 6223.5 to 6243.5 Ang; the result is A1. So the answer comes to 3.22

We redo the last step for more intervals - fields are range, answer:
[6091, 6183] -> 3.33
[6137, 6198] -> 3.29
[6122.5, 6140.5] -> 3.11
